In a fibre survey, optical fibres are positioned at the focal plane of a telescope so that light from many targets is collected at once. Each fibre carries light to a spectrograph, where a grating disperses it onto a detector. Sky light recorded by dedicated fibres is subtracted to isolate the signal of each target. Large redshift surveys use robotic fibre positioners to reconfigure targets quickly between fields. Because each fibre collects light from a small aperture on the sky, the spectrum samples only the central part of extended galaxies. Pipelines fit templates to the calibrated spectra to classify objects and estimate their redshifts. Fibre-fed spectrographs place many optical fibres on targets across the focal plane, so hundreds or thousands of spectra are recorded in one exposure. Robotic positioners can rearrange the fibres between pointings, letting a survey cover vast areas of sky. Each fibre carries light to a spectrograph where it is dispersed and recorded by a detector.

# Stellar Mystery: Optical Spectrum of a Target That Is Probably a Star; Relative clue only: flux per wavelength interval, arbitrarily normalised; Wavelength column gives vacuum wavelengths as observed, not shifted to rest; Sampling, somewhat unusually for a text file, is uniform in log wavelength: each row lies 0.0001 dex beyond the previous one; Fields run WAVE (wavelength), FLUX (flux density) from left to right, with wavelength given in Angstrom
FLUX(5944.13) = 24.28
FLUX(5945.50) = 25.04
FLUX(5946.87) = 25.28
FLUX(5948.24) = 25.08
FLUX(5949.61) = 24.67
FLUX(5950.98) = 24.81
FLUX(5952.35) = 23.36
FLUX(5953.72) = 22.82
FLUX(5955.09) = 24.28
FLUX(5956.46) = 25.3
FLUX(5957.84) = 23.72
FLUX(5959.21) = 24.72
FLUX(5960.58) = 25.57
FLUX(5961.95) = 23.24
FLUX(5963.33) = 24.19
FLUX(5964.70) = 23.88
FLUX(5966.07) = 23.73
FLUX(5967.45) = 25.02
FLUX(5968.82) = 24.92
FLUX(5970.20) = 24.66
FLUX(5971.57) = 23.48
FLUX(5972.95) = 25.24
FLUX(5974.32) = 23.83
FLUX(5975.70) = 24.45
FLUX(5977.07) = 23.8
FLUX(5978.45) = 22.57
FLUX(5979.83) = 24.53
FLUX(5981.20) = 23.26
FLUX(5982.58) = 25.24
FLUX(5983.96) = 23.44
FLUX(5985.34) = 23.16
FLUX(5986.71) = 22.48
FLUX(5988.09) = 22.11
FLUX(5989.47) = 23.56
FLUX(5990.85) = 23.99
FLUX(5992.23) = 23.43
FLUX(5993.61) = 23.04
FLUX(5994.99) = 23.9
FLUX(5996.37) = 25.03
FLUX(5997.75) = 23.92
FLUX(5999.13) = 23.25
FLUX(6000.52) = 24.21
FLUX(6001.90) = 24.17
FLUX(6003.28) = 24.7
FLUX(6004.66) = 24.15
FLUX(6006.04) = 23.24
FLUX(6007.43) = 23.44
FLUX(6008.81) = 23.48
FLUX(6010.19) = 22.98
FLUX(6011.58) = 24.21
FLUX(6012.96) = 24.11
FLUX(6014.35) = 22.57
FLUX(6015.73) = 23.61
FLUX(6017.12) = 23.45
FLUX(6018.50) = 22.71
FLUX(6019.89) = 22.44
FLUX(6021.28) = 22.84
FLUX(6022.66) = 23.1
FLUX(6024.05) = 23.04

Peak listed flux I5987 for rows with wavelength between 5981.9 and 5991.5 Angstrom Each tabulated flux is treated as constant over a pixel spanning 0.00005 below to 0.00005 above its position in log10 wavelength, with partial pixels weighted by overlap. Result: 25.24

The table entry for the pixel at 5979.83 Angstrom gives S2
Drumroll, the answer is 24.53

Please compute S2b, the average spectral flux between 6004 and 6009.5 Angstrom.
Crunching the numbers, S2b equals 23.6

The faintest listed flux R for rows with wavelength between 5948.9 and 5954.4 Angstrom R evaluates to 22.82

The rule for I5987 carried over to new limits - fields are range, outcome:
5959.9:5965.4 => 25.57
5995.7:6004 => 25.03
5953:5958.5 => 25.3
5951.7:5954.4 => 23.36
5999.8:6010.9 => 24.7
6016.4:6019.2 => 23.45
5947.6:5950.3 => 25.08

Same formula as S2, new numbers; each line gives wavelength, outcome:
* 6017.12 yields 23.45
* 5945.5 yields 25.04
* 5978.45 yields 22.57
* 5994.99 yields 23.9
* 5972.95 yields 25.24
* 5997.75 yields 23.92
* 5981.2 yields 23.26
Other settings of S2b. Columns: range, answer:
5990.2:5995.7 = 23.6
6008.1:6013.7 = 23.7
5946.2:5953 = 24.6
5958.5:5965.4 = 24.3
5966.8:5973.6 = 24.7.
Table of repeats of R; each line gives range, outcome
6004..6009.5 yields 23.24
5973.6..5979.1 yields 22.57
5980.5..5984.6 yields 23.26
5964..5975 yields 23.48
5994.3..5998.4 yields 23.9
